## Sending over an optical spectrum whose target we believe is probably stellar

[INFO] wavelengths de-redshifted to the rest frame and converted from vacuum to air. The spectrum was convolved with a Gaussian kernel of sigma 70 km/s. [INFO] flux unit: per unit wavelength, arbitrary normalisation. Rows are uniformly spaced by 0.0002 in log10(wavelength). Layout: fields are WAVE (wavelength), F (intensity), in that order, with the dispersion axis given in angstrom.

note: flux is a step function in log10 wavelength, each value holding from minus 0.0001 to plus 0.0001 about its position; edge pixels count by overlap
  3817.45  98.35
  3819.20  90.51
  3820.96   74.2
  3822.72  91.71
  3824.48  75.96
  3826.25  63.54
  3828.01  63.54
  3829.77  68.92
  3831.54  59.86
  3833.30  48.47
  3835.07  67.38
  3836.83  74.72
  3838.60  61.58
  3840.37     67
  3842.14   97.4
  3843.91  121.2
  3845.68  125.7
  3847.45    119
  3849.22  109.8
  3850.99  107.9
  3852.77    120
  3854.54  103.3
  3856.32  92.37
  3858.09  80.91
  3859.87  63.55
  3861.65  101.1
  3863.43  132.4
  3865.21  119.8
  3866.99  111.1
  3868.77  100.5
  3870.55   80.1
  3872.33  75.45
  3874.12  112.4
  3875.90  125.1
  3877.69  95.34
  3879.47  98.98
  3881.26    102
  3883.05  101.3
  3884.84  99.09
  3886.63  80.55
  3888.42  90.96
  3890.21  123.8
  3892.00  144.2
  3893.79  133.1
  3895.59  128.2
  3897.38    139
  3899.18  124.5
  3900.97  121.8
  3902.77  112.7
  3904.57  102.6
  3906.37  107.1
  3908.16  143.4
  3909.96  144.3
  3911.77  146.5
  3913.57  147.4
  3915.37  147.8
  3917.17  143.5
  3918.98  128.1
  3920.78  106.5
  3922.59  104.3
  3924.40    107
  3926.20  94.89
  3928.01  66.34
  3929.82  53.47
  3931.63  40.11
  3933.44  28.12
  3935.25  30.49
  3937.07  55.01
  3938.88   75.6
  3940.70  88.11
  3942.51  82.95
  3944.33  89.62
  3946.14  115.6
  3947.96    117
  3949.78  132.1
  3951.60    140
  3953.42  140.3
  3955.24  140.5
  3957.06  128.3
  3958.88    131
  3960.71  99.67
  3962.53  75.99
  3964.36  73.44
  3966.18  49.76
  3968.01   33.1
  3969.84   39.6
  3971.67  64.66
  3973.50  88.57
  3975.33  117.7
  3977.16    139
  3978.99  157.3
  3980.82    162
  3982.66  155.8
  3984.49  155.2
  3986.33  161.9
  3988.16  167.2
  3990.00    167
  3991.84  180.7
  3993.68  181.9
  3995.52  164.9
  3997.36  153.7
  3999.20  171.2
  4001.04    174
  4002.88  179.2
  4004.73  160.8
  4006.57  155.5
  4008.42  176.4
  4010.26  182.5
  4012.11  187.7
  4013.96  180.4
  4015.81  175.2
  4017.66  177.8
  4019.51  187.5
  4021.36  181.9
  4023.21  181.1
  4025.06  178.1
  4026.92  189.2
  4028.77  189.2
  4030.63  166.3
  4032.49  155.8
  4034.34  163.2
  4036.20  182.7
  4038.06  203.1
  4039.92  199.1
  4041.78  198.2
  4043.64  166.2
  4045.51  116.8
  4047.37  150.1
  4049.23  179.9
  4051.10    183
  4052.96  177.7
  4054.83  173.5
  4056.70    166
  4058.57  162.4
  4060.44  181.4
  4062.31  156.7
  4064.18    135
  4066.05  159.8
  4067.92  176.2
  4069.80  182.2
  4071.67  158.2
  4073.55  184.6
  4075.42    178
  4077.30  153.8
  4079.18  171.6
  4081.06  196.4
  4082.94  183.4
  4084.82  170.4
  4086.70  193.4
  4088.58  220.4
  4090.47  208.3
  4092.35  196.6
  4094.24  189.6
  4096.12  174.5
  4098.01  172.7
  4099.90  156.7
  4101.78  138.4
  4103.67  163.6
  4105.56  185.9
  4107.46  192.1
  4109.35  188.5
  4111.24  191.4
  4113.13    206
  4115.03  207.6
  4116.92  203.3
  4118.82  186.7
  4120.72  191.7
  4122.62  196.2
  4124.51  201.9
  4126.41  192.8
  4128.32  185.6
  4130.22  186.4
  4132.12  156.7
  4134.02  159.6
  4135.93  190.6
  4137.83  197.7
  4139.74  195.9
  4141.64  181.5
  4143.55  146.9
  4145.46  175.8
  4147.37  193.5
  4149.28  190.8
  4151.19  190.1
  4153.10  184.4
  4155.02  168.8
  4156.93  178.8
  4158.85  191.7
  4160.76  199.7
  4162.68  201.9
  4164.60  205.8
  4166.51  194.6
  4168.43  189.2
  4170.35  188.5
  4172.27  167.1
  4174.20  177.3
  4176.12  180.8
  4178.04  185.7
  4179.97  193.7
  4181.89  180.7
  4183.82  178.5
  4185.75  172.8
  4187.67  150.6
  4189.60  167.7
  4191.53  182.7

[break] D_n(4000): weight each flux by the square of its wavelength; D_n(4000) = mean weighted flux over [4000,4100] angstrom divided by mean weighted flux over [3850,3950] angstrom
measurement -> 1.83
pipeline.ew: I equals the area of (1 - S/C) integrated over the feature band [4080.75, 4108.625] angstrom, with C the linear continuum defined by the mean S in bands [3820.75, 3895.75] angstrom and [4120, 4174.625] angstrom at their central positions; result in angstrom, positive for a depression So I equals -2.22 angstrom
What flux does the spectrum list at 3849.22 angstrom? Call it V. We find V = 109.8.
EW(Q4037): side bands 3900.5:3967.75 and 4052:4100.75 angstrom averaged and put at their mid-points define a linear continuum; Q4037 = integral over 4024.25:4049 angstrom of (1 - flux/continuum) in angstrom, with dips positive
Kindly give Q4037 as -3.0 angstrom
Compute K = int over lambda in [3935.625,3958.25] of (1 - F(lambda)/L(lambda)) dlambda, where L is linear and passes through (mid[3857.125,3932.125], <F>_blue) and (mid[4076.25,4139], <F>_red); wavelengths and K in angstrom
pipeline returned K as 3.76 angstrom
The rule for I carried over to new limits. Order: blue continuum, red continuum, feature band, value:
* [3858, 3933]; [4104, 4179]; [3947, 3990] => 4.9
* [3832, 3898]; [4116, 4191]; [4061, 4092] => -2.9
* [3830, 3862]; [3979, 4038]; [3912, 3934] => 4.8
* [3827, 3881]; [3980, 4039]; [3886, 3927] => -0.9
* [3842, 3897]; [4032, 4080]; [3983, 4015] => -4.2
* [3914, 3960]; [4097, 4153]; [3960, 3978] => 5.8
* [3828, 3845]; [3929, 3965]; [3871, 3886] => -3.6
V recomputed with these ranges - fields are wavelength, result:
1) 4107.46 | 192.1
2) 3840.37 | 67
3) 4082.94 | 183.4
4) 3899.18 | 124.5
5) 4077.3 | 153.8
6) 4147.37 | 193.5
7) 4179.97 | 193.7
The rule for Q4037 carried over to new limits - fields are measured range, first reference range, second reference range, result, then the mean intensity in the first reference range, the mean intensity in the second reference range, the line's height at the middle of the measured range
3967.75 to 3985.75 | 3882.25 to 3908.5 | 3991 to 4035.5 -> 4.9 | 116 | 175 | 157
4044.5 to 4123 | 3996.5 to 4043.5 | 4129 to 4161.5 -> 1.0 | 178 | 182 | 180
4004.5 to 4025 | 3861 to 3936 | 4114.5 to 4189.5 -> -5.0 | 107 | 185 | 143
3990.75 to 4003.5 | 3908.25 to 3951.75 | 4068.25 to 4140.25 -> -3.9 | 99.4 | 184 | 132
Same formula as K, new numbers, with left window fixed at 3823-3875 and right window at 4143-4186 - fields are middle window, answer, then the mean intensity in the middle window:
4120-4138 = -1.2 angstrom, 185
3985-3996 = -3.1 angstrom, 170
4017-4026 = -2.5 angstrom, 181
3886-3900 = -2.4 angstrom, 121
